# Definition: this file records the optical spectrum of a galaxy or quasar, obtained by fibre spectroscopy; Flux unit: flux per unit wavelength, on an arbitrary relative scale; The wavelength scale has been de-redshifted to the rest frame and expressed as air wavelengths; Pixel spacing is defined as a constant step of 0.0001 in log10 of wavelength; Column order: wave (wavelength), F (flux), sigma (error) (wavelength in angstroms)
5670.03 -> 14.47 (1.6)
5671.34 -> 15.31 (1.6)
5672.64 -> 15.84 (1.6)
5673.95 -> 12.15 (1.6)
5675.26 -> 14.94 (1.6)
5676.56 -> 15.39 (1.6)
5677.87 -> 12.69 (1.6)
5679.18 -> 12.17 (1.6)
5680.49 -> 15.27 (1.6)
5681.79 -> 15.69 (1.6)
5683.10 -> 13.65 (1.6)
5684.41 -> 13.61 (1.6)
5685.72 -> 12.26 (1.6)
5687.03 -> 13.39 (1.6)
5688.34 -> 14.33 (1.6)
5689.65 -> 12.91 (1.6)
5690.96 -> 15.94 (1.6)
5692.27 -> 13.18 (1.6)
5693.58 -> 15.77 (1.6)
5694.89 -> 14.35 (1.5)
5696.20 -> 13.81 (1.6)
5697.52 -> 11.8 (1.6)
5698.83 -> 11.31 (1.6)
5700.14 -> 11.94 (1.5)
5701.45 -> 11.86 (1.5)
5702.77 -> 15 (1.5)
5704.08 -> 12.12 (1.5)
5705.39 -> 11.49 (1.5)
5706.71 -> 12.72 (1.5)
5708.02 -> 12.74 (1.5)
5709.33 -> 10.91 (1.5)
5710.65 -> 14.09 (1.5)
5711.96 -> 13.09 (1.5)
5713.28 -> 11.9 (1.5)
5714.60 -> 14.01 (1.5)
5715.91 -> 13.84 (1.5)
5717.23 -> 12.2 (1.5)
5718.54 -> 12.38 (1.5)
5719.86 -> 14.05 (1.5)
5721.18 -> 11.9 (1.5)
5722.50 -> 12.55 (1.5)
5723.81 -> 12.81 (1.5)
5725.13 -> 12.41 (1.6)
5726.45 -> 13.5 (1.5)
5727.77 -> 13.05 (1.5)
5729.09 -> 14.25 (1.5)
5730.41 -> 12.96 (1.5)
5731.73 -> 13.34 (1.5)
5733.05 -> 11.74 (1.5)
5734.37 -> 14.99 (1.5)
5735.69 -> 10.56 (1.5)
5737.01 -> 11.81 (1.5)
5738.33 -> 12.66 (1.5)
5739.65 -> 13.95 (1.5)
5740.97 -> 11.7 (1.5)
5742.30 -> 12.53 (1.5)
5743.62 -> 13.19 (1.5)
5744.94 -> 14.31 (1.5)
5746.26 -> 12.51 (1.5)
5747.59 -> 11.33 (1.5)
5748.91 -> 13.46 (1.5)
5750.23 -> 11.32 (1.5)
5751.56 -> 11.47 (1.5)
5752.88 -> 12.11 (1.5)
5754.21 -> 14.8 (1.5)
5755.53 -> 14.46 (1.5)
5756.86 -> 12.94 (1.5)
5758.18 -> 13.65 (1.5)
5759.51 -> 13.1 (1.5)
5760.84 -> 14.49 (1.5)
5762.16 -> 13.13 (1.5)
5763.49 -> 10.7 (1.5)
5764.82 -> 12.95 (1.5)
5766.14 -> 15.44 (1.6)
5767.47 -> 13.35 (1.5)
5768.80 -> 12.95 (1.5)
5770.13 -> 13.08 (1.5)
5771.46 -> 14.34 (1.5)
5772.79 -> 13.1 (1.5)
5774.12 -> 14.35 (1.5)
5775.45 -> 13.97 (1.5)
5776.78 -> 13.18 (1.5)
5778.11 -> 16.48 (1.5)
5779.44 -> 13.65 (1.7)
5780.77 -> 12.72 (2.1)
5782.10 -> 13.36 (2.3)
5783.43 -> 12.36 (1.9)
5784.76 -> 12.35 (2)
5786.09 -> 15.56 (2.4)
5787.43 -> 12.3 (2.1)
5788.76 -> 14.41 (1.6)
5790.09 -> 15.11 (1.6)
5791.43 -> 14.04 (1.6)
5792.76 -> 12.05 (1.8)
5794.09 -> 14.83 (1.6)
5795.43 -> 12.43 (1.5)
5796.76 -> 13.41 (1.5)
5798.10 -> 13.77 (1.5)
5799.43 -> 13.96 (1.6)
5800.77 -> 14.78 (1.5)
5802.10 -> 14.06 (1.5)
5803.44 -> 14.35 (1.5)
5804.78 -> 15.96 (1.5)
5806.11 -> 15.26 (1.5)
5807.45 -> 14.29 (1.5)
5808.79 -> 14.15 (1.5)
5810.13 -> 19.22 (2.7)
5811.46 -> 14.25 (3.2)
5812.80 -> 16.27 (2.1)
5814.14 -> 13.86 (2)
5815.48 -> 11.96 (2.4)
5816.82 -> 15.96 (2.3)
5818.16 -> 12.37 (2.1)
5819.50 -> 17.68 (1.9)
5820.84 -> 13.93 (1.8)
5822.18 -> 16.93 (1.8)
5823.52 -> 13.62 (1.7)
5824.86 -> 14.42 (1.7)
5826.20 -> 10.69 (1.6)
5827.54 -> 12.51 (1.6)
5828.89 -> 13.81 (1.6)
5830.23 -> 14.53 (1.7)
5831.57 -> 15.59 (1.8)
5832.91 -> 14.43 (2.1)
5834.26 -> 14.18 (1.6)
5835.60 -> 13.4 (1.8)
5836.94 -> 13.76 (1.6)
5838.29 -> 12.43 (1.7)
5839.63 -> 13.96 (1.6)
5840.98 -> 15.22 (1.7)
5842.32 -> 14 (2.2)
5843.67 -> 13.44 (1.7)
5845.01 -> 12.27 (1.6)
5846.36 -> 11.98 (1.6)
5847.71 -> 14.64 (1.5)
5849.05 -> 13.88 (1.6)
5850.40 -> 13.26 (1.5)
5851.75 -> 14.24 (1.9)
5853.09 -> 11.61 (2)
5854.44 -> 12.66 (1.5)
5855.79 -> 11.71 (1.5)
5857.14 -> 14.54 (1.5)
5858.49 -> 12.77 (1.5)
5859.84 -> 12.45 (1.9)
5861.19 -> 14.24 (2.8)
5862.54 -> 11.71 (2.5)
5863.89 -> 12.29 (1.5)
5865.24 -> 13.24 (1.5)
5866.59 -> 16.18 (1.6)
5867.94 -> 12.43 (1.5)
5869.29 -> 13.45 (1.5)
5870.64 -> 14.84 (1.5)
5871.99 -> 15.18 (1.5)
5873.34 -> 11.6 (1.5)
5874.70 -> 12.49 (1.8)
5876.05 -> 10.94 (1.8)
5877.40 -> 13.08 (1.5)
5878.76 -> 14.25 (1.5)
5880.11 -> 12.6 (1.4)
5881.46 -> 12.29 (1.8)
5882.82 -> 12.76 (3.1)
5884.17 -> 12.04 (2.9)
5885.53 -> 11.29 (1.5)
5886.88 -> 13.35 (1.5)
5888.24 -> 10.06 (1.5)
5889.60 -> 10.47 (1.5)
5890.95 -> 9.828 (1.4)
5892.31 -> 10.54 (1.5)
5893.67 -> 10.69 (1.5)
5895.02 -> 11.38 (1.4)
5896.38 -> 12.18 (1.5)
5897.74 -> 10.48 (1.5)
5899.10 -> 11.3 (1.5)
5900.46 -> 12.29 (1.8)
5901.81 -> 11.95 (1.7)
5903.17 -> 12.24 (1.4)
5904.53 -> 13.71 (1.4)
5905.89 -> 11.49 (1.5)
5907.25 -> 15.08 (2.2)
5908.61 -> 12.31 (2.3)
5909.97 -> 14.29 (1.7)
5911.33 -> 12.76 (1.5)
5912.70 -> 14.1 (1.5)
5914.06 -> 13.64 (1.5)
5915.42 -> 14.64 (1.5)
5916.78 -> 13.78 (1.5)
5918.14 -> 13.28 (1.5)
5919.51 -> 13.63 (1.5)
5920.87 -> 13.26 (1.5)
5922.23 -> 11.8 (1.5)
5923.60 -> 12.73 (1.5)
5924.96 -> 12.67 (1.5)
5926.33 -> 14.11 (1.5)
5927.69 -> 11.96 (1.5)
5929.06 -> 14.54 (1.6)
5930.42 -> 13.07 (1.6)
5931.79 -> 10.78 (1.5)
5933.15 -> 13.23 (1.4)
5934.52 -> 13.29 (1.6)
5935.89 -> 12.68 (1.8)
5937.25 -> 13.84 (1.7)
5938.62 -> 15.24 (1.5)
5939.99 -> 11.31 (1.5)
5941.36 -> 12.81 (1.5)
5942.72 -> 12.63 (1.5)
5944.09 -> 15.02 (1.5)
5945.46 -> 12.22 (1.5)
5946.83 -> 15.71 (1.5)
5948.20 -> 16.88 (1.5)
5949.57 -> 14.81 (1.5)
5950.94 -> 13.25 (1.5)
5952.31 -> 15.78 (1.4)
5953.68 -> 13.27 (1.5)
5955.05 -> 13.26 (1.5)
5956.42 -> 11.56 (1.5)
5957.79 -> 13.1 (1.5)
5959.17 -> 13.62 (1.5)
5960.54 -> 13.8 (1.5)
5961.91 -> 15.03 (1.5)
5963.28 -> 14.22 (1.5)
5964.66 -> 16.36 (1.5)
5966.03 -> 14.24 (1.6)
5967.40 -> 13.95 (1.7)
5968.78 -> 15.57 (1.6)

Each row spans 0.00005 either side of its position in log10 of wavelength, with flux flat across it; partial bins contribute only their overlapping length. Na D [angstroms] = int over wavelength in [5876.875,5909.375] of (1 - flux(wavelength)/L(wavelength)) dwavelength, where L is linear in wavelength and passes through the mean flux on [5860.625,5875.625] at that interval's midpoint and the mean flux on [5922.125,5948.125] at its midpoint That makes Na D 3.3 angstroms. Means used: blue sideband 13.4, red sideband 13.3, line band 12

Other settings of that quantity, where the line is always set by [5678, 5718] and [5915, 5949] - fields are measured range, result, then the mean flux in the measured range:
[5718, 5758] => 1.26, 12.8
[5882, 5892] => 1.49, 11.4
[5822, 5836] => -0.62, 13.9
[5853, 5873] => 0.07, 13.3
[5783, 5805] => -0.89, 13.8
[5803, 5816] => -1.65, 15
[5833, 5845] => -0.37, 13.7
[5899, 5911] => 0.51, 12.8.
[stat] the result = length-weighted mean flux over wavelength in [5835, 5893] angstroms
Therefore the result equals 12.9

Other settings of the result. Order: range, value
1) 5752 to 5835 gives 14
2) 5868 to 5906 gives 12.1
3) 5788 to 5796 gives 13.8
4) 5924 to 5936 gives 12.9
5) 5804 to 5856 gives 14.1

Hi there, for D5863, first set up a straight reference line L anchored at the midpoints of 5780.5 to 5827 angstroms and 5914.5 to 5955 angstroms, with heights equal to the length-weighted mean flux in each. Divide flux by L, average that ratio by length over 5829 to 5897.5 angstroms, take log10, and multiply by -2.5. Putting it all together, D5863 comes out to 0.080 mag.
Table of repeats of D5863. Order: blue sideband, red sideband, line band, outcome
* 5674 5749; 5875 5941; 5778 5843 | -0.11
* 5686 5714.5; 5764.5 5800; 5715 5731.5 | 0.02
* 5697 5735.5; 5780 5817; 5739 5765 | 0.04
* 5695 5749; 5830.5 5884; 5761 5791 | -0.05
